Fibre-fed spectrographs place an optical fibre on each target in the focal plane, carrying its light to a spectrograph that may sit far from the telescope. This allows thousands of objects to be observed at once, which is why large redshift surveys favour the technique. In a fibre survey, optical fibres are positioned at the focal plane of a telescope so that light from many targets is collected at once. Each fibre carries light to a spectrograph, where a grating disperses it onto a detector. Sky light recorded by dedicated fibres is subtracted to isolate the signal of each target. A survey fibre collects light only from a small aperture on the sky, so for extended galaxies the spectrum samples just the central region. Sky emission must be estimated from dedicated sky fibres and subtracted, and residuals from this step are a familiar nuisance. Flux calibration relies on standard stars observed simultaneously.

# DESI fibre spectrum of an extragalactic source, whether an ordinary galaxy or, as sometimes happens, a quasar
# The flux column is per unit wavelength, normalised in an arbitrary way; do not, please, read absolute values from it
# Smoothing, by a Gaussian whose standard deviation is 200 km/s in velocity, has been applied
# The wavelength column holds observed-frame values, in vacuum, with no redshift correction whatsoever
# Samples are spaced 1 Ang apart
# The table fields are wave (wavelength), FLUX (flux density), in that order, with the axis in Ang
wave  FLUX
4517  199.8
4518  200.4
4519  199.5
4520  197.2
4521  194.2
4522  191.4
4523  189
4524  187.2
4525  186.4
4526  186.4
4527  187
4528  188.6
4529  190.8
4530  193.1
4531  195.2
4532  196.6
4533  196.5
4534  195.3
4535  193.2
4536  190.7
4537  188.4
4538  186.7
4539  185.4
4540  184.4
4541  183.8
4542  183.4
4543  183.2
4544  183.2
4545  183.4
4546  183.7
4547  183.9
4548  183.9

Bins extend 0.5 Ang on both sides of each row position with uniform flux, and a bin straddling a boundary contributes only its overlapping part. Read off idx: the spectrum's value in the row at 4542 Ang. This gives 183.4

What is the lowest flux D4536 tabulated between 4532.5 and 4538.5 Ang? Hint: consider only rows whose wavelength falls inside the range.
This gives 186.7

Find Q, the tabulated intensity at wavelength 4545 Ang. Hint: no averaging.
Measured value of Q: 183.4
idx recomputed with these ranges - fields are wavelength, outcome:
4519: 199.5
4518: 200.4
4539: 185.4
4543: 183.2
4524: 187.2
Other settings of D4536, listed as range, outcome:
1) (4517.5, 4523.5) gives 189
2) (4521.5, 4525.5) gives 186.4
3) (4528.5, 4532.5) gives 190.8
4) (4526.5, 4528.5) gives 187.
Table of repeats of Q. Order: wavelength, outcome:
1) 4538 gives 186.7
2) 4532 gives 196.6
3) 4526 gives 186.4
